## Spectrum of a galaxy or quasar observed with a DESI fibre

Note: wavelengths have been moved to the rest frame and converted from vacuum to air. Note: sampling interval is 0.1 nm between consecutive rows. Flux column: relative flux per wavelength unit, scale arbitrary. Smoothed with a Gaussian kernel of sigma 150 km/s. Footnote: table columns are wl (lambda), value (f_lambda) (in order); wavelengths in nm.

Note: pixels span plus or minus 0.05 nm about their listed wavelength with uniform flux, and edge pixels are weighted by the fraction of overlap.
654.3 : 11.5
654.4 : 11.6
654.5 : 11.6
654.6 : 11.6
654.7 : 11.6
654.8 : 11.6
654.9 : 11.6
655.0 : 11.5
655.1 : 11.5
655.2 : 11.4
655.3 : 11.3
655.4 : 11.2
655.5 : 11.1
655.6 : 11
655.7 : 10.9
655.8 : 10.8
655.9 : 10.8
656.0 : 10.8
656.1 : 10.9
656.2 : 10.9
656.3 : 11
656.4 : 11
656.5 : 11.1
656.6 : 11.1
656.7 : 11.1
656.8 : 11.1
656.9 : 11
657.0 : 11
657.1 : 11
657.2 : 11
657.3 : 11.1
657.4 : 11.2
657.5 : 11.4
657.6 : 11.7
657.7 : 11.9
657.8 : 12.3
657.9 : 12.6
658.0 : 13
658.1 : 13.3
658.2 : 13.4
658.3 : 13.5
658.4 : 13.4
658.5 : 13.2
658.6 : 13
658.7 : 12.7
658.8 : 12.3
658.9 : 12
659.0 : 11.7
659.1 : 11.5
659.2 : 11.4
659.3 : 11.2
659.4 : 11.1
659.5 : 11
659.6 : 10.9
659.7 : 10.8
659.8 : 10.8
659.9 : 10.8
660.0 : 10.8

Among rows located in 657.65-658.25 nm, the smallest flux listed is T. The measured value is 11.9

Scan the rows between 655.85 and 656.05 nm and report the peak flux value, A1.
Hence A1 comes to 10.8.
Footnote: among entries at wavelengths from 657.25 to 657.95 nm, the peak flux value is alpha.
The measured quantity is 12.6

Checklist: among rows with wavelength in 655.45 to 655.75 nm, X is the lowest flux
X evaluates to 10.9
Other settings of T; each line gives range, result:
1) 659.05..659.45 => 11.1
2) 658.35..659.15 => 11.5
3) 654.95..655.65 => 11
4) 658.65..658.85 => 12.3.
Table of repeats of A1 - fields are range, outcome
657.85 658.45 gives 13.5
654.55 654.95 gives 11.6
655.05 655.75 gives 11.5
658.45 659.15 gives 13.2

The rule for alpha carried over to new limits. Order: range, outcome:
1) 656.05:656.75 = 11.1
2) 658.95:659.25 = 11.7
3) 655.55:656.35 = 11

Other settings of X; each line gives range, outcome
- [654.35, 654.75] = 11.6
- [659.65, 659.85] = 10.8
